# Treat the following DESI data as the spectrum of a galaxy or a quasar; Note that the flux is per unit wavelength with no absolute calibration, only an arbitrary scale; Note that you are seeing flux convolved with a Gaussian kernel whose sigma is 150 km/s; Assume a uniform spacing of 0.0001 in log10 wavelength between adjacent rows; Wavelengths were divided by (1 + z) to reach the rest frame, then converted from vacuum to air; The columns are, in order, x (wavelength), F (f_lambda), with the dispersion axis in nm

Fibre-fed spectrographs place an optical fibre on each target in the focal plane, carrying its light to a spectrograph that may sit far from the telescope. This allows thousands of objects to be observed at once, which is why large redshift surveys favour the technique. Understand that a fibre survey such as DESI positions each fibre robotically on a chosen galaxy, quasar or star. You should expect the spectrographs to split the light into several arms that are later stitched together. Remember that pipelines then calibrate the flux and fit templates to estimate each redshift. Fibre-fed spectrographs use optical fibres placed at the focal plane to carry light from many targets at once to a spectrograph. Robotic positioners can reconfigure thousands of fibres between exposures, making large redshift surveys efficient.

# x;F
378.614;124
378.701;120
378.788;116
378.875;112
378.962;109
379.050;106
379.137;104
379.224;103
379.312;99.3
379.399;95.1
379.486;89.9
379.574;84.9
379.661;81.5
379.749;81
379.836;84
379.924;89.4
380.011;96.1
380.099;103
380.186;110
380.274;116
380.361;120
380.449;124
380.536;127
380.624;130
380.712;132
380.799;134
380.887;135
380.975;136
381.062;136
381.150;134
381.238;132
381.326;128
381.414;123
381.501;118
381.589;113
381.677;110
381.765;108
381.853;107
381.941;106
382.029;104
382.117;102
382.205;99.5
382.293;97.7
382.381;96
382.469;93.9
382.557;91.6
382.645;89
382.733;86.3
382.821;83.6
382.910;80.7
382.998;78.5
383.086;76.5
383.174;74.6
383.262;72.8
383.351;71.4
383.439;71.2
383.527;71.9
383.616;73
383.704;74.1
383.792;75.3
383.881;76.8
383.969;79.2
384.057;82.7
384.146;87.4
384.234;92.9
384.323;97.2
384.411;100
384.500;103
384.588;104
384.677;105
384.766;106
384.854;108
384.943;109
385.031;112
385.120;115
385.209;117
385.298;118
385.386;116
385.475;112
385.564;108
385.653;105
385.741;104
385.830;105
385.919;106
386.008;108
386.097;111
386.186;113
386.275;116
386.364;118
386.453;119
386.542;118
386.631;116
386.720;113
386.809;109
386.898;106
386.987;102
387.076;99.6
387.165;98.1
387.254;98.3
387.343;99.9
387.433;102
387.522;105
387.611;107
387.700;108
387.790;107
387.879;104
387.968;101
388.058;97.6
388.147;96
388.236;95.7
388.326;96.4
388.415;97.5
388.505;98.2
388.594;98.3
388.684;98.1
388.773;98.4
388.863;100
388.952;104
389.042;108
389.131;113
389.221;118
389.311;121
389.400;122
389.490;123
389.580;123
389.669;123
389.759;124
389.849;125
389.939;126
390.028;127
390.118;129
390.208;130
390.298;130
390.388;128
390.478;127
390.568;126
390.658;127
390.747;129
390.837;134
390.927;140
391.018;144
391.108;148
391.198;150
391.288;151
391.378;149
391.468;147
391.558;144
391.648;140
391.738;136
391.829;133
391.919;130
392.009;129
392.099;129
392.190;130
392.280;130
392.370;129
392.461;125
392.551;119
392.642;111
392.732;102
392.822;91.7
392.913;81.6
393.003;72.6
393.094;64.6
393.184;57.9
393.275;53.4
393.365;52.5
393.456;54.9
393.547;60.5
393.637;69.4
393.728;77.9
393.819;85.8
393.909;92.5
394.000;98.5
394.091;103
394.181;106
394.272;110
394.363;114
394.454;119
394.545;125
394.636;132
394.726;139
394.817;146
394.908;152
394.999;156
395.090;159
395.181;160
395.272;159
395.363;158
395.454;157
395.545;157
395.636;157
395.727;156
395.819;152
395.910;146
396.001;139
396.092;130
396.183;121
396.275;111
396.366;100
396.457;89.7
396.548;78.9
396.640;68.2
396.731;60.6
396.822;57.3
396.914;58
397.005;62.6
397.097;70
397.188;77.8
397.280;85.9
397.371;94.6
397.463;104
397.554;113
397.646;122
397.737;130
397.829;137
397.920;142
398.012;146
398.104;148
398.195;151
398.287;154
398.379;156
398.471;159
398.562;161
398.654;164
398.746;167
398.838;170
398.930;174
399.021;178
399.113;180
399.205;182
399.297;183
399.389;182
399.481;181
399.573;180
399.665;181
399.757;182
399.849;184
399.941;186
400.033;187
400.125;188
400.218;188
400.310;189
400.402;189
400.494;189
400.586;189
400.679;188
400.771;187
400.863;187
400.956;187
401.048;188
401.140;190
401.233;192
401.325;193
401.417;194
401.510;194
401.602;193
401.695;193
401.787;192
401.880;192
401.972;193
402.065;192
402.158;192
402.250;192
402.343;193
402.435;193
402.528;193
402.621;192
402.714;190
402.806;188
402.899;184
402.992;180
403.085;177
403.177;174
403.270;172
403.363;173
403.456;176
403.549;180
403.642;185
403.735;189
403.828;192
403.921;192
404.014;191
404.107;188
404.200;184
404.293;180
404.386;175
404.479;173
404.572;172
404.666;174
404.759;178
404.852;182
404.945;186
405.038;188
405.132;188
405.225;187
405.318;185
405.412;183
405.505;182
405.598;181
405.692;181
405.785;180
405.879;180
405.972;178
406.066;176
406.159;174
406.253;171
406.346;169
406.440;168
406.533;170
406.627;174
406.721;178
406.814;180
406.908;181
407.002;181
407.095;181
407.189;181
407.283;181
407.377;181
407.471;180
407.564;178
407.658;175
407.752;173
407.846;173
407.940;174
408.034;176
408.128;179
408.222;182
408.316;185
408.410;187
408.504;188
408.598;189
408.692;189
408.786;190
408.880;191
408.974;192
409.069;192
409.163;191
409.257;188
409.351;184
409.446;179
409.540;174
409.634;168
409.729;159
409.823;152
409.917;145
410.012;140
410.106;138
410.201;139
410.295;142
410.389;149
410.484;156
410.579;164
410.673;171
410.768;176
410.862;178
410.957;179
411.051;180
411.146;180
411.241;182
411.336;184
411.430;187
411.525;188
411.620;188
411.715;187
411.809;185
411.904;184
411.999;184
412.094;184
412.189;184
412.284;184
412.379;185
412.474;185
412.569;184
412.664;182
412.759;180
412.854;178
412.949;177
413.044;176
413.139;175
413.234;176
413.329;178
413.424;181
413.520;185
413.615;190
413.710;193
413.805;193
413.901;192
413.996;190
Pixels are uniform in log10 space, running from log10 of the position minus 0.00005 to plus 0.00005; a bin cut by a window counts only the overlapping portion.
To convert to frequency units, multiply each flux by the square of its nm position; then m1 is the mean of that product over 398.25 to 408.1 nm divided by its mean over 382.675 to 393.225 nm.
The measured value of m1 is 1.8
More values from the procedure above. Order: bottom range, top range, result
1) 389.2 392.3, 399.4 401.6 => 1.49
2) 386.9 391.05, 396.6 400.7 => 1.37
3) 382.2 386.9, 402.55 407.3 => 2.05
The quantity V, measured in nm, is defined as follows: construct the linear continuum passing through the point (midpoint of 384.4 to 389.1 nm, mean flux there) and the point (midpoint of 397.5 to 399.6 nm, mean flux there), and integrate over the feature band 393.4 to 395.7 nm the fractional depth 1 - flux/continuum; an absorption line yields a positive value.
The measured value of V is 0.32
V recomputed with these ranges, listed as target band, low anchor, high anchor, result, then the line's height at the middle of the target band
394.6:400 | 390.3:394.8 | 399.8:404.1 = 0.437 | 151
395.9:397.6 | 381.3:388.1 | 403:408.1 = 0.627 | 146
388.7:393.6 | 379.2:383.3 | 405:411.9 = 0.507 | 131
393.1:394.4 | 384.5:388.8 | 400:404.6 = 0.570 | 143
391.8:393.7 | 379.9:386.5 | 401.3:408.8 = 0.576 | 138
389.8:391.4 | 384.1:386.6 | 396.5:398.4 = -0.410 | 107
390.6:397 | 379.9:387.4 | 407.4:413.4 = 0.703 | 132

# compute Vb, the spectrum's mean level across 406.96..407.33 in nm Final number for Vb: 181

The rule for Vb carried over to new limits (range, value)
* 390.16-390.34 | 130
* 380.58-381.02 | 133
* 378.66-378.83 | 118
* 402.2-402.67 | 193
